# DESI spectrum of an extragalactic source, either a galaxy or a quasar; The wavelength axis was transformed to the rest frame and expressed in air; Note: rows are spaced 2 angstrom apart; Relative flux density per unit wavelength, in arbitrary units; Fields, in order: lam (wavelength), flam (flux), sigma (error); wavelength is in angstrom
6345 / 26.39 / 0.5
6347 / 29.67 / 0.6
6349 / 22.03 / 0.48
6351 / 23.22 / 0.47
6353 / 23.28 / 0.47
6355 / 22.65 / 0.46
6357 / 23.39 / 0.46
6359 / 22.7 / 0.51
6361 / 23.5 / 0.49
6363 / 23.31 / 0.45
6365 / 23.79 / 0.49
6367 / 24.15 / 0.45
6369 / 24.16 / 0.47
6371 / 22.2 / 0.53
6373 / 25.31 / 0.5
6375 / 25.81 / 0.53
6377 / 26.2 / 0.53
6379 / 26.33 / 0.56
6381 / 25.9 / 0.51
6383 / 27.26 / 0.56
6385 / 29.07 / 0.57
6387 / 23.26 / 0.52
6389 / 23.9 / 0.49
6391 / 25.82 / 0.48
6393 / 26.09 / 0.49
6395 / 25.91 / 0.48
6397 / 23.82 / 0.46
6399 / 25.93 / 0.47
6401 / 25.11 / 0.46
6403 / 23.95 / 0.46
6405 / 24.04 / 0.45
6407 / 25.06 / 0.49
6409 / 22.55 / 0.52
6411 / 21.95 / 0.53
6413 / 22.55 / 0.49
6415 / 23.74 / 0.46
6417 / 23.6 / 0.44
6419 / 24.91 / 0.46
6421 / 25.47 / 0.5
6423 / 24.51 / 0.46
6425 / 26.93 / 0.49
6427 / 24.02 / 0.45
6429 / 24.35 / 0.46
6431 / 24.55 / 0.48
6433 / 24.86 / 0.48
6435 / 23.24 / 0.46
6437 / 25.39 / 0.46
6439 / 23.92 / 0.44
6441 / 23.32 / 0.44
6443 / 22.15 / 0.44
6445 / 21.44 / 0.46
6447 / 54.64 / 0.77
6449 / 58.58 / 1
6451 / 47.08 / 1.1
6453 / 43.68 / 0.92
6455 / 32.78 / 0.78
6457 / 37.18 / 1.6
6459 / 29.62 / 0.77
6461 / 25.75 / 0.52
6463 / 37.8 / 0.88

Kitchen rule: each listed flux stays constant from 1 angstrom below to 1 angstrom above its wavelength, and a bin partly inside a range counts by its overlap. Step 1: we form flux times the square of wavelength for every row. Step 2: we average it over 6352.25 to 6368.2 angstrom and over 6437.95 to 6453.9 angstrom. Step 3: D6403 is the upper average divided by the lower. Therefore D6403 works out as 1.62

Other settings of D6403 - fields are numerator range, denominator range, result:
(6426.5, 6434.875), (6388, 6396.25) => 0.97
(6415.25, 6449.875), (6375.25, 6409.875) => 1.11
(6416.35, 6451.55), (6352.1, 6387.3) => 1.20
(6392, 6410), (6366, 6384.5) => 0.98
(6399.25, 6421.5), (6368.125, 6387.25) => 0.94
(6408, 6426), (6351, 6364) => 1.06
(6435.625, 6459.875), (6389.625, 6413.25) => 1.45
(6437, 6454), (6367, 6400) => 1.45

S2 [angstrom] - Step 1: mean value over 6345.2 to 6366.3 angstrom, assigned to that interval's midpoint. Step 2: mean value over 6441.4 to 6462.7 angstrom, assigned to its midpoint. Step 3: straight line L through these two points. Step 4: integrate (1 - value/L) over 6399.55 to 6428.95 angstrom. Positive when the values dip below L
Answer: 7.0 angstrom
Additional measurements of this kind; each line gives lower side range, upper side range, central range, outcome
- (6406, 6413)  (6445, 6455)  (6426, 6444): 6.4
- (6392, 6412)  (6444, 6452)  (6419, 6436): 5.3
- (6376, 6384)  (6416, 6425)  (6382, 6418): 1.4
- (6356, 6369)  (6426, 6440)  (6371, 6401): -2.3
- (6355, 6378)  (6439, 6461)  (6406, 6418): 2.9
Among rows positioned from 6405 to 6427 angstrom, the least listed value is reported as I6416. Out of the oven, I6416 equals 21.95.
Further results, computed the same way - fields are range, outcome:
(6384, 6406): 23.26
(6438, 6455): 21.44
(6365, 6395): 22.2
